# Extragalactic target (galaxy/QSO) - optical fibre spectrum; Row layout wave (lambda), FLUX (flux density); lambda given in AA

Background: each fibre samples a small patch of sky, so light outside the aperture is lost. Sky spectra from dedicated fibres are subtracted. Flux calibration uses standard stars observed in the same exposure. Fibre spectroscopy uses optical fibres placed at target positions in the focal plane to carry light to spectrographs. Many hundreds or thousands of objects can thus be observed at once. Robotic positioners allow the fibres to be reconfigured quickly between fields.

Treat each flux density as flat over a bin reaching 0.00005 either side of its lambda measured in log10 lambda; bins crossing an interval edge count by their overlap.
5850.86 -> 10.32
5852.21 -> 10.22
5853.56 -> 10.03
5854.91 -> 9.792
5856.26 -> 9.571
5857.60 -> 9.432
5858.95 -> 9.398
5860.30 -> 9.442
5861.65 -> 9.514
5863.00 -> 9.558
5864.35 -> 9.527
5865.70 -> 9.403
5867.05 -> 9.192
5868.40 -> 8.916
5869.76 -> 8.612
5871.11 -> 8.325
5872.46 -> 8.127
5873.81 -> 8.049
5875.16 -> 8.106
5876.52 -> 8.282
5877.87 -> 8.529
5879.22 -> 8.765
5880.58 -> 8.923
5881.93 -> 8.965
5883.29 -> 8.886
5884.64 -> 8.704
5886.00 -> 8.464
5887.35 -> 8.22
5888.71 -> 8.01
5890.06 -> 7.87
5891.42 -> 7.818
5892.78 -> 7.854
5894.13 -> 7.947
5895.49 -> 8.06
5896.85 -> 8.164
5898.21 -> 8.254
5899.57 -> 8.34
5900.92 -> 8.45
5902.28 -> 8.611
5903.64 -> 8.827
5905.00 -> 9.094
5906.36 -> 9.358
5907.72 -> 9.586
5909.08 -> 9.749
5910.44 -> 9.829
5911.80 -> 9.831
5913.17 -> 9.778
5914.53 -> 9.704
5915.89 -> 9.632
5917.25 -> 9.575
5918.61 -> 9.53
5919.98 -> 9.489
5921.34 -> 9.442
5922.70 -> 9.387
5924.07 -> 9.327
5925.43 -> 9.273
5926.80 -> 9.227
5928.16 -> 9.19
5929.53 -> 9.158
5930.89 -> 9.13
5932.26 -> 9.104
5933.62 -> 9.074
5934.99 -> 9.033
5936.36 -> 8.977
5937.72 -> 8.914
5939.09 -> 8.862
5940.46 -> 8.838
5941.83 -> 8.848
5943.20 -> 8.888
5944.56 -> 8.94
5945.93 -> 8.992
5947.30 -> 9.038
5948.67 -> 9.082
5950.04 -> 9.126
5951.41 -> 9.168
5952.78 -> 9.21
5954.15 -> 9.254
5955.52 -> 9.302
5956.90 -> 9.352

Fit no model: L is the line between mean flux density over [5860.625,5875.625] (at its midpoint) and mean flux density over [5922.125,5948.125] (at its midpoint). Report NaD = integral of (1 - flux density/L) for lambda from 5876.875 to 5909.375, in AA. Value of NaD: 1.45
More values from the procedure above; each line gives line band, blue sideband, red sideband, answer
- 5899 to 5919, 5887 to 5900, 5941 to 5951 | -2.4 AA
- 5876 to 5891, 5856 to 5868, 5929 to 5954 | 1.3 AA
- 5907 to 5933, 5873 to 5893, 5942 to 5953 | -2.1 AA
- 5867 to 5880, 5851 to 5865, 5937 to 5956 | 1.5 AA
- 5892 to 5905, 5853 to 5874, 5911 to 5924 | 1.6 AA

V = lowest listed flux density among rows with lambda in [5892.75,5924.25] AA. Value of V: 7.854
